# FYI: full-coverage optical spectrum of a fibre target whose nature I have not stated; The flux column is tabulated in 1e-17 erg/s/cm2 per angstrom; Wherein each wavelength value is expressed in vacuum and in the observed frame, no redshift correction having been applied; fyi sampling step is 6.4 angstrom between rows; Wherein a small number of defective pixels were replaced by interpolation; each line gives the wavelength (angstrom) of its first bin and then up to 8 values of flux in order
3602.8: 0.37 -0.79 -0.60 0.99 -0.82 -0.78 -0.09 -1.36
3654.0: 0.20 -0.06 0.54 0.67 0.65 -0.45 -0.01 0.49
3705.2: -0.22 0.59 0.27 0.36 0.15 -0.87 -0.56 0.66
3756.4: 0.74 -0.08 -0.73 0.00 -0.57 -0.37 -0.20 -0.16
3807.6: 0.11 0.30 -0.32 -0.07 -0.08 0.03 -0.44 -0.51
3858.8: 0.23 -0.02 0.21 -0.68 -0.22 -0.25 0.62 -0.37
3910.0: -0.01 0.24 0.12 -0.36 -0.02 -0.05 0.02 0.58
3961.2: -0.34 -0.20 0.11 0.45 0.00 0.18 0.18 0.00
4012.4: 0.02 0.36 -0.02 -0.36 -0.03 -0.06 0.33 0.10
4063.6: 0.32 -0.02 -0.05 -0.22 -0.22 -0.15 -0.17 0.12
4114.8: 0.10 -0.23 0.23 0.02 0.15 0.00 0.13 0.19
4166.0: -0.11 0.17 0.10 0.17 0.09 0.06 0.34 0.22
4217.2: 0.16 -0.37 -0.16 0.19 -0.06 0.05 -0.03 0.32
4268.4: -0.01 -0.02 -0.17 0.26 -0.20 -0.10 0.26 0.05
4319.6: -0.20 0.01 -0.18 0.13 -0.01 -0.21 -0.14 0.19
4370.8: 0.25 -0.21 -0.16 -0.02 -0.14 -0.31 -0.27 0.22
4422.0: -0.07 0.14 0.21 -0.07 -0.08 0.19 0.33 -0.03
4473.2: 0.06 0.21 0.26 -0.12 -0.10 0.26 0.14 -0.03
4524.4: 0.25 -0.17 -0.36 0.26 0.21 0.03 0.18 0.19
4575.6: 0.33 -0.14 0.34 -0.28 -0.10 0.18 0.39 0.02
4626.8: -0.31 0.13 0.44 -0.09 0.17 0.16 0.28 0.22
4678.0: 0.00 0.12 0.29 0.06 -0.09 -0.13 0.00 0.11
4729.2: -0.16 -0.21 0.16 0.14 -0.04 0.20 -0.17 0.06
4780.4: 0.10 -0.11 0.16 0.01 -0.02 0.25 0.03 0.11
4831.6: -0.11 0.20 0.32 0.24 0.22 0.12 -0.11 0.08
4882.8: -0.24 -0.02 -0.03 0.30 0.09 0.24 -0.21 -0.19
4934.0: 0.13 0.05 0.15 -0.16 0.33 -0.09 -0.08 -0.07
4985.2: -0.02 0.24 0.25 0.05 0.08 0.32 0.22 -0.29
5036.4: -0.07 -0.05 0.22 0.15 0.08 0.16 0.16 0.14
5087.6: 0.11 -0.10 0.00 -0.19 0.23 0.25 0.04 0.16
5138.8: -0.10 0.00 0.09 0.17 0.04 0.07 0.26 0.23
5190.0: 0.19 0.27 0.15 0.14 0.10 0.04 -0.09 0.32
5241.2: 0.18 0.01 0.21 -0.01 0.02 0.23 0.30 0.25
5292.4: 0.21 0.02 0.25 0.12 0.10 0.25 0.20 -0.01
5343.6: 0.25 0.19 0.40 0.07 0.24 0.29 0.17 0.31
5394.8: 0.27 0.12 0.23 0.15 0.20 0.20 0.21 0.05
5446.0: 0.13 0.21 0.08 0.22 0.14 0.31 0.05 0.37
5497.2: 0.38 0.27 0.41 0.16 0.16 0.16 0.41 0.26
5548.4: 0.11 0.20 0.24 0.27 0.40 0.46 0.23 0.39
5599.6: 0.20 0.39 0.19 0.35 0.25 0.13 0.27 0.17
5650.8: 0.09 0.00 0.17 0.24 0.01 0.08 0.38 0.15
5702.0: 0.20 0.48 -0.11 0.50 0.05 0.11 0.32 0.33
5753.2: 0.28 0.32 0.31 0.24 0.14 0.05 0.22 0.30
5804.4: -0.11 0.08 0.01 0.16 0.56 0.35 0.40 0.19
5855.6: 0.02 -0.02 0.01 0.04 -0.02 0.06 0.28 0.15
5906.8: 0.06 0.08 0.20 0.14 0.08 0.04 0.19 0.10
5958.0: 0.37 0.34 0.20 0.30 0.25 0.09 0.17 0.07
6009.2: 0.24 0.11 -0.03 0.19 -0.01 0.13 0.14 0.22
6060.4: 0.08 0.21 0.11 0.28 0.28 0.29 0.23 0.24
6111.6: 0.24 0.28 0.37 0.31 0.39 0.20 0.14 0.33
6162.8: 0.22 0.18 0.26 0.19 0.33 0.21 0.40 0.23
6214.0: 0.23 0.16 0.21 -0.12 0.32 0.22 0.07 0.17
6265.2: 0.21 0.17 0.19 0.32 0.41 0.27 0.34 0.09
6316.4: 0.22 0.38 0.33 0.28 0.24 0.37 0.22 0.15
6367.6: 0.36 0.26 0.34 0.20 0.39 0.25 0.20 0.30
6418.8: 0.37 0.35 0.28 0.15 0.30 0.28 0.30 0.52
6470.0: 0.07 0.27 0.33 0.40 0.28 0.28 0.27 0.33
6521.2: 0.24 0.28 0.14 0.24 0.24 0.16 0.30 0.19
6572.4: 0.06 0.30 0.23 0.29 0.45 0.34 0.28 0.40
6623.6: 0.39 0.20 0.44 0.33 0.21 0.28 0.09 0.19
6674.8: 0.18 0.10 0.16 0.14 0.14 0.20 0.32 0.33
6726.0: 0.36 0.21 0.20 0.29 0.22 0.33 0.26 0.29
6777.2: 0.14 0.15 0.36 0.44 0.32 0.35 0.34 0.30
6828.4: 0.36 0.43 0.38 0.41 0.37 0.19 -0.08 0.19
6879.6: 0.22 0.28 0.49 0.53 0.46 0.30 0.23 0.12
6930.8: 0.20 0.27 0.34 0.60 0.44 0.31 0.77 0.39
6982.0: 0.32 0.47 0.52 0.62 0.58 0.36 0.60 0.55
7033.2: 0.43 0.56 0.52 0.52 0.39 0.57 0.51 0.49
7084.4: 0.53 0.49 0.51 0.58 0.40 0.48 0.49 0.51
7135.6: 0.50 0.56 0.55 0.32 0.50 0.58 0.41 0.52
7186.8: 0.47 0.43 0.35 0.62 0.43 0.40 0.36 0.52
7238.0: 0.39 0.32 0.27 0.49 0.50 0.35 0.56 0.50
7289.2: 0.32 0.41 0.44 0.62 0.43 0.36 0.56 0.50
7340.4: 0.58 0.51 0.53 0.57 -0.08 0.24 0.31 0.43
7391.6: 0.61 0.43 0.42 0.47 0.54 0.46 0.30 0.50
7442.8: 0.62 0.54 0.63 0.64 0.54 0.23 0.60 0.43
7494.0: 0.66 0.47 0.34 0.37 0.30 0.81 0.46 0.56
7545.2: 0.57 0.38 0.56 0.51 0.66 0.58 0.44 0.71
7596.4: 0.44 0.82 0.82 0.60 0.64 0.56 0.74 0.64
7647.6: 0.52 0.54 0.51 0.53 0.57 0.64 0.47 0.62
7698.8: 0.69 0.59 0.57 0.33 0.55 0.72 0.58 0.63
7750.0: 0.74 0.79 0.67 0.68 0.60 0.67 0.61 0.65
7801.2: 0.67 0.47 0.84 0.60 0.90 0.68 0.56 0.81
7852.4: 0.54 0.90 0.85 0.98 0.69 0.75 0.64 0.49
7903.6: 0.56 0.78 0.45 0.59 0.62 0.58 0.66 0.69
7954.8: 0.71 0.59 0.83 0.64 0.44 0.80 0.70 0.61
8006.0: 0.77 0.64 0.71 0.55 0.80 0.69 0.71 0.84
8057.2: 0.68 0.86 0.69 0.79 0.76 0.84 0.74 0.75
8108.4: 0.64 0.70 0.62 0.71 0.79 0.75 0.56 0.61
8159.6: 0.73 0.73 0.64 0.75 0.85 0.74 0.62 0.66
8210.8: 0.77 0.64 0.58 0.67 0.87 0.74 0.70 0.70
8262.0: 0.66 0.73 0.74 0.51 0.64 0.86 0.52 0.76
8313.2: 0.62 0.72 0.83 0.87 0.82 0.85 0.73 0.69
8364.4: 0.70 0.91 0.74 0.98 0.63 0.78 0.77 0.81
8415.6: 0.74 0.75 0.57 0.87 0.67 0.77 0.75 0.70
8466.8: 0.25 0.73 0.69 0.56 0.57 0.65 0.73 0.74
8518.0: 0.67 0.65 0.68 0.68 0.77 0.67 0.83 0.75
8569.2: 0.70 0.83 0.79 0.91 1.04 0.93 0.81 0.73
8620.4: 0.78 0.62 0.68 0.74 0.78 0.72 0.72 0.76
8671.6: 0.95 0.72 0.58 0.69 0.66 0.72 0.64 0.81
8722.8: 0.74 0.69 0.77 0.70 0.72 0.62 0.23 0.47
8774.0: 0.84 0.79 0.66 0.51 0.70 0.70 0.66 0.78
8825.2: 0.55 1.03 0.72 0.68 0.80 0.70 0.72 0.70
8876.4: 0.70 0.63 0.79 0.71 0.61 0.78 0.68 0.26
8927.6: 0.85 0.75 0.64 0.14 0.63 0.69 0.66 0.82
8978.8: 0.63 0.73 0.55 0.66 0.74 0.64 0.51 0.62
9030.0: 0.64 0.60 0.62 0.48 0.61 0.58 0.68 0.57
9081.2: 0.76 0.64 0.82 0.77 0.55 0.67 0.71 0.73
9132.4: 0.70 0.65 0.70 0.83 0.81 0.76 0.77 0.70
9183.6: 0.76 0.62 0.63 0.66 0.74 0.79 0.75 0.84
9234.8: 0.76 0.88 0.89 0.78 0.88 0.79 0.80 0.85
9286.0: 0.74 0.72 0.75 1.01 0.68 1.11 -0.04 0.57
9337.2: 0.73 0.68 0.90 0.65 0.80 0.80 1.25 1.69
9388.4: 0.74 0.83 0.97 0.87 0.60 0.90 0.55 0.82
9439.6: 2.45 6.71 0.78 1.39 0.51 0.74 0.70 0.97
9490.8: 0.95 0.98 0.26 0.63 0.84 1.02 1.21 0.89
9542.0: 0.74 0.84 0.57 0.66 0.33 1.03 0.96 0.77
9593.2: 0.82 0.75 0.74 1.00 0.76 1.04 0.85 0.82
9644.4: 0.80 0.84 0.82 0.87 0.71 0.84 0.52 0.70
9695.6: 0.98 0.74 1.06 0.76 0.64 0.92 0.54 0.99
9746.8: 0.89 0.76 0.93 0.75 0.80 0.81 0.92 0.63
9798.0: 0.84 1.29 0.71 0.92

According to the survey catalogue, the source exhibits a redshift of 0.745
